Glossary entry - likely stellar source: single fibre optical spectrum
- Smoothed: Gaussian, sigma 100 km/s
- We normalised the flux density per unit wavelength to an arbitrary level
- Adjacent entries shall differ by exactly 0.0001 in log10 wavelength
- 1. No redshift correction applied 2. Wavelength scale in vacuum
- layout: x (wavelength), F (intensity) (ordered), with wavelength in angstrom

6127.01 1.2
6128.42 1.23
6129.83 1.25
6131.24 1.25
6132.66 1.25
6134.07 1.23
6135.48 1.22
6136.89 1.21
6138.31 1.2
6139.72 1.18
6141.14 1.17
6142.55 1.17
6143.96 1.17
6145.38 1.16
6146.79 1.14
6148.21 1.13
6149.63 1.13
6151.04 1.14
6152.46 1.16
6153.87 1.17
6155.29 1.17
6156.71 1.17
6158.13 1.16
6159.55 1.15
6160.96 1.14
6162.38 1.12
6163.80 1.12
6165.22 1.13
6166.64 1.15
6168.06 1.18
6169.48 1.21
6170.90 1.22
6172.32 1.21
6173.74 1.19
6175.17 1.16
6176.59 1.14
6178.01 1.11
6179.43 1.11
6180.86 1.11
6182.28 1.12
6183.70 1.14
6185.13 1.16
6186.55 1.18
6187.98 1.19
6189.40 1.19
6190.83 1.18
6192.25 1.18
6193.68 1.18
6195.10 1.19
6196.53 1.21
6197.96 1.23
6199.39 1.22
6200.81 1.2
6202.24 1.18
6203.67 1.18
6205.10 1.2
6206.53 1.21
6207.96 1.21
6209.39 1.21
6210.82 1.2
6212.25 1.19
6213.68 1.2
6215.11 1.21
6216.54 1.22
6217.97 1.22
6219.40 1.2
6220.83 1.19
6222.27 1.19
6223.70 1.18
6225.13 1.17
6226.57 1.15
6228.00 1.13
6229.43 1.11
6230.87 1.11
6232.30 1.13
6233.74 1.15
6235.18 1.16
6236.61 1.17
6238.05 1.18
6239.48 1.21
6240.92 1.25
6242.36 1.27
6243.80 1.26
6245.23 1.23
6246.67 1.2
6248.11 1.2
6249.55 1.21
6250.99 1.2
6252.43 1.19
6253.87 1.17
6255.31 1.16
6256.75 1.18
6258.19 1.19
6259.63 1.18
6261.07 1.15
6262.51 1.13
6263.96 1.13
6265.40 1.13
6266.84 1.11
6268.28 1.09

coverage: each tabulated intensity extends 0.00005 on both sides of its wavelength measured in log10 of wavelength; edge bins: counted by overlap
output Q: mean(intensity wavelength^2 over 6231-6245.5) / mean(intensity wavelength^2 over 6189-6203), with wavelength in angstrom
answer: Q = 1.0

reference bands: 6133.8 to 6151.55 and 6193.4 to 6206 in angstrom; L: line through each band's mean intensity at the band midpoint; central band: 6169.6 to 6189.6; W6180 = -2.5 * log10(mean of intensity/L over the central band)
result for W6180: 0.03 mag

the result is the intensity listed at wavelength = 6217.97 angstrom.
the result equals 1.22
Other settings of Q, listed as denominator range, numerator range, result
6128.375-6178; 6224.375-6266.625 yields 1.03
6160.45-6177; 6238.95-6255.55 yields 1.07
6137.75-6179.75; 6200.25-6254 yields 1.05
